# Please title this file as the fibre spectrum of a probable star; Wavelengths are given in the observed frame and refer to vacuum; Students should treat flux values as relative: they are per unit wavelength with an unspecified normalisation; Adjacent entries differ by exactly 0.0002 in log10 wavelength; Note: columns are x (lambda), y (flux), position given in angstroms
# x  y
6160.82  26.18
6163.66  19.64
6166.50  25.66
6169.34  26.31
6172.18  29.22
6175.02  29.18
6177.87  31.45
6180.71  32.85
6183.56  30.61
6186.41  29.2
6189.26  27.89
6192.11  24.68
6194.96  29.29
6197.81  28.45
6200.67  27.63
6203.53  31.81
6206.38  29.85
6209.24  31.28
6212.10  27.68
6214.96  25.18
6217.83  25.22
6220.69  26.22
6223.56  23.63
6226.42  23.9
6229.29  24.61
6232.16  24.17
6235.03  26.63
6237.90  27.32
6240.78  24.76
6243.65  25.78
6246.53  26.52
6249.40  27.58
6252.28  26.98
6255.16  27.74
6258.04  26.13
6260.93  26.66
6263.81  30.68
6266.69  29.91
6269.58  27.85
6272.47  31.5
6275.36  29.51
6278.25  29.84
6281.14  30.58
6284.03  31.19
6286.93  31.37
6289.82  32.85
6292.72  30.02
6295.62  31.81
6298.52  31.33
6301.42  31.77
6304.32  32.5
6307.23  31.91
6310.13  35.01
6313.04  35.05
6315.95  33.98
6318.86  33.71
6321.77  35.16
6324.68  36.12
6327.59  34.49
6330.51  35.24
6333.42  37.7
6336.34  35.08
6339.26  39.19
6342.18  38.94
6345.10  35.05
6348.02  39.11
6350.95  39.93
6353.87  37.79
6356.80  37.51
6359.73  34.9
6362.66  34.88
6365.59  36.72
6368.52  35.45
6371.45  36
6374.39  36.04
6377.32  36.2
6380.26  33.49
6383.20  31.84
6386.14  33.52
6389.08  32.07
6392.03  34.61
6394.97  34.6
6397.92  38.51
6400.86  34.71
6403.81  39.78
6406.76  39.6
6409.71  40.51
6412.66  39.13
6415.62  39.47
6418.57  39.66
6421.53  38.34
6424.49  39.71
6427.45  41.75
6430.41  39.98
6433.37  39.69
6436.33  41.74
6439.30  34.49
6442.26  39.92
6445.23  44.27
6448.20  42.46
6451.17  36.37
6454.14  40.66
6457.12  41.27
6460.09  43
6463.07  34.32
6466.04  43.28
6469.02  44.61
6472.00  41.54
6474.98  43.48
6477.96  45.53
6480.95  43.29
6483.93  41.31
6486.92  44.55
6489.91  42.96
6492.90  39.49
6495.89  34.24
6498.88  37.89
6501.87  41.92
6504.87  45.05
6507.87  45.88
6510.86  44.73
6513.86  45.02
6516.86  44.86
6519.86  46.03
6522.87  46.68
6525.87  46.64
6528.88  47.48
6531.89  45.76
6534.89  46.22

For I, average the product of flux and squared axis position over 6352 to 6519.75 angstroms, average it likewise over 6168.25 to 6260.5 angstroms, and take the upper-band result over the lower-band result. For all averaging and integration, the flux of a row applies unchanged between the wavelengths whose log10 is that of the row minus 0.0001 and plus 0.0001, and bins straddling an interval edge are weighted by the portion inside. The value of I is 1.54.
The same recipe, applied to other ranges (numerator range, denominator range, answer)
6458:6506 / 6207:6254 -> 1.72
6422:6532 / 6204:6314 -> 1.57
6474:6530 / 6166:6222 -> 1.68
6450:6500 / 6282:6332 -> 1.31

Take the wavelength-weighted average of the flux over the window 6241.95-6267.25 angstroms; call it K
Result 27.5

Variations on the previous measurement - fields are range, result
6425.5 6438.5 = 40.4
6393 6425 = 38.5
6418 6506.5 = 40.9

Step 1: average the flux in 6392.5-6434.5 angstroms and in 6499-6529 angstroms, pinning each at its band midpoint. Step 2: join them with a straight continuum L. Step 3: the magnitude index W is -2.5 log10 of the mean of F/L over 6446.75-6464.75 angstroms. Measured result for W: 0.05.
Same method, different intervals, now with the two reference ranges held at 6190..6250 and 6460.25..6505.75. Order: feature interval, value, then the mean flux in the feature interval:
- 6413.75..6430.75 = -0.045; 39.8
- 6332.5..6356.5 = -0.123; 37.8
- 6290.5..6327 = -0.048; 33.2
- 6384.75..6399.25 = 0.056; 34.6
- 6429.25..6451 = -0.027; 40.1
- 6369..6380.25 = -0.007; 35.7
